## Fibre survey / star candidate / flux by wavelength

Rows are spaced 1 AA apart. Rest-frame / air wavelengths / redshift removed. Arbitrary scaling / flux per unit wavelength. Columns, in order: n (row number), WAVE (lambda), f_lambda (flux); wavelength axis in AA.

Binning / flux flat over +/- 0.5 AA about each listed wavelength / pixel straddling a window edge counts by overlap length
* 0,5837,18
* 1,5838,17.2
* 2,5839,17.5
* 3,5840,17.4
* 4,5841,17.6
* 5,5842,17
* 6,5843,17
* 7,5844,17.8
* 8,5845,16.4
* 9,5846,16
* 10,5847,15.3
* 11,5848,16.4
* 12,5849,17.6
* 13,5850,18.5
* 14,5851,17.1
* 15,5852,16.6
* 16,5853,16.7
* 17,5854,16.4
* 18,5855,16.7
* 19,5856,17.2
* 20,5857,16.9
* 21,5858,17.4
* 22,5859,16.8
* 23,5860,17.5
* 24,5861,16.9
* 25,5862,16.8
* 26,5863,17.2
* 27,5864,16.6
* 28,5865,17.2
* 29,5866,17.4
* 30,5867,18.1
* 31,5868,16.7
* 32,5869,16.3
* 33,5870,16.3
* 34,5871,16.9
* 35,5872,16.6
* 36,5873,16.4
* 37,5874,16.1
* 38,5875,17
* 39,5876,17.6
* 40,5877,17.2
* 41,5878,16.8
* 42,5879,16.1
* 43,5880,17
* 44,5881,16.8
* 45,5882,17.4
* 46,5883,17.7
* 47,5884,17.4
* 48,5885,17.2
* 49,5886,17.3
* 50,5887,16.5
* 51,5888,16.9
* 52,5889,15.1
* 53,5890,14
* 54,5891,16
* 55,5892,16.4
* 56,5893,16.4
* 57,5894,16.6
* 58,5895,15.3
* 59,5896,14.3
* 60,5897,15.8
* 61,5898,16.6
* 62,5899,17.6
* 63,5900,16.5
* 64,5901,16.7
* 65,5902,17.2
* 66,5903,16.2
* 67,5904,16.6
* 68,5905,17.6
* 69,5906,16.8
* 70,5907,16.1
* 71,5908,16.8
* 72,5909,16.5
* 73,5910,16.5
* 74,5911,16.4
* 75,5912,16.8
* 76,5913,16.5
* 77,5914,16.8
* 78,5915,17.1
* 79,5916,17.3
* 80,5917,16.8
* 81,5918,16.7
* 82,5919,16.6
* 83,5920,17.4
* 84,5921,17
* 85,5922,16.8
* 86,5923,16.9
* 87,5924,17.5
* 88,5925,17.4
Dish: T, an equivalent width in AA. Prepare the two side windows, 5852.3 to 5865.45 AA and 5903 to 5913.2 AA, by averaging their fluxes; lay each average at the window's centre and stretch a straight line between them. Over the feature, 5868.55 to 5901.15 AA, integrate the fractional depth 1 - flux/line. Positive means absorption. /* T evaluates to 0.54 AA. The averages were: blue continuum 16.9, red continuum 16.6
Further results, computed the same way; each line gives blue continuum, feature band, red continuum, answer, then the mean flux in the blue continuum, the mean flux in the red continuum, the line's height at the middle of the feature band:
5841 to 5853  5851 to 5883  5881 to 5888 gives 0.3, 16.9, 17.2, 17.1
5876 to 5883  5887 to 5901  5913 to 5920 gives 0.8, 17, 16.9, 17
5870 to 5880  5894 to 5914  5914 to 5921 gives 0.5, 16.7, 17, 16.9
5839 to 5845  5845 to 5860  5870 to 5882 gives 0.3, 17.3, 16.8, 17.1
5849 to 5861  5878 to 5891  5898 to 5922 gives 0.3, 17.1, 16.8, 16.9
